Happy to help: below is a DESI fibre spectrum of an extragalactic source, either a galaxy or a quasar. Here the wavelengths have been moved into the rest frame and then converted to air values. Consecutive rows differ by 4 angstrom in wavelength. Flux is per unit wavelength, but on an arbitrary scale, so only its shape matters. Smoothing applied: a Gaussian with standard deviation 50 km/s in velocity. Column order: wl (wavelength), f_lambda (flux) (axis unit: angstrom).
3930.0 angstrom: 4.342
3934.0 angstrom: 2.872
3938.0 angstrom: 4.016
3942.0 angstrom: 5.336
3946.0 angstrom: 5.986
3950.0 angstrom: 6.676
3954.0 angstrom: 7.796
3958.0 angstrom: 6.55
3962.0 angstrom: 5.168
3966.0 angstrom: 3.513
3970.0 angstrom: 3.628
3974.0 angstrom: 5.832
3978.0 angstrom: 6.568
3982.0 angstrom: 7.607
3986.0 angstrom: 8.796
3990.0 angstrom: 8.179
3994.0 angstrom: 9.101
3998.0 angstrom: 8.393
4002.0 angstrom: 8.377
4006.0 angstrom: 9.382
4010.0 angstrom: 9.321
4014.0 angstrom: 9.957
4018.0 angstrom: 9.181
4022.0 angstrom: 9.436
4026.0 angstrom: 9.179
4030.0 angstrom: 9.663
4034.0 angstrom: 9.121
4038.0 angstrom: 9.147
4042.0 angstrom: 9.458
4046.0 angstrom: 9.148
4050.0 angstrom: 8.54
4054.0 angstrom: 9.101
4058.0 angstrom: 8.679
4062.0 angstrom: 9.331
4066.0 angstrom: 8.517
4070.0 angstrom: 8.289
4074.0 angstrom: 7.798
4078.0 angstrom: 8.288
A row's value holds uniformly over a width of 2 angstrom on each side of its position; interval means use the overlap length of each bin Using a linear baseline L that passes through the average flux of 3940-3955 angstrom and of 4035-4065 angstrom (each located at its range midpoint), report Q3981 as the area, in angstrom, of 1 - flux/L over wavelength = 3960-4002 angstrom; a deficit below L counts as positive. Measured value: 3.1 angstrom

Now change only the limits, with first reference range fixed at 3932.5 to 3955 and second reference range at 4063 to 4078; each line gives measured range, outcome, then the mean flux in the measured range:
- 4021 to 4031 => -2.9 angstrom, 9.4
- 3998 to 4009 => -3.4 angstrom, 8.83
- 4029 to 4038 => -2.3 angstrom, 9.31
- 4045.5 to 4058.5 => -1.6 angstrom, 8.86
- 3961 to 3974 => 3.6 angstrom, 4.29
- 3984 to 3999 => -5.0 angstrom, 8.63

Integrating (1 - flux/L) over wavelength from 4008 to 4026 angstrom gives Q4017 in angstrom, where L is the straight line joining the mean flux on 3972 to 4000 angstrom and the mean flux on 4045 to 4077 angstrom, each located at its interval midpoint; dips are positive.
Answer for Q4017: -2.88 angstrom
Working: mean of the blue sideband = 7.78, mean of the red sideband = 8.65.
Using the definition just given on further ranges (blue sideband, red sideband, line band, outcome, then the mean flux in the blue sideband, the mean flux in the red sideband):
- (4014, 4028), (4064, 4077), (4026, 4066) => -1.49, 9.36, 8.21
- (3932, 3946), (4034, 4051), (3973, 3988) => -2.43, 4.35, 9.11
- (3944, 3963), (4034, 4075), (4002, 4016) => -2.87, 6.5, 8.84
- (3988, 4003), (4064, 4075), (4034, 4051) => -1.57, 8.52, 8.24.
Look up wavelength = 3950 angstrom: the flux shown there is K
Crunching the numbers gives 6.676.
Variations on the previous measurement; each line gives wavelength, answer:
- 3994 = 9.101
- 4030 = 9.663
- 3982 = 7.607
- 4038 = 9.147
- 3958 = 6.55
